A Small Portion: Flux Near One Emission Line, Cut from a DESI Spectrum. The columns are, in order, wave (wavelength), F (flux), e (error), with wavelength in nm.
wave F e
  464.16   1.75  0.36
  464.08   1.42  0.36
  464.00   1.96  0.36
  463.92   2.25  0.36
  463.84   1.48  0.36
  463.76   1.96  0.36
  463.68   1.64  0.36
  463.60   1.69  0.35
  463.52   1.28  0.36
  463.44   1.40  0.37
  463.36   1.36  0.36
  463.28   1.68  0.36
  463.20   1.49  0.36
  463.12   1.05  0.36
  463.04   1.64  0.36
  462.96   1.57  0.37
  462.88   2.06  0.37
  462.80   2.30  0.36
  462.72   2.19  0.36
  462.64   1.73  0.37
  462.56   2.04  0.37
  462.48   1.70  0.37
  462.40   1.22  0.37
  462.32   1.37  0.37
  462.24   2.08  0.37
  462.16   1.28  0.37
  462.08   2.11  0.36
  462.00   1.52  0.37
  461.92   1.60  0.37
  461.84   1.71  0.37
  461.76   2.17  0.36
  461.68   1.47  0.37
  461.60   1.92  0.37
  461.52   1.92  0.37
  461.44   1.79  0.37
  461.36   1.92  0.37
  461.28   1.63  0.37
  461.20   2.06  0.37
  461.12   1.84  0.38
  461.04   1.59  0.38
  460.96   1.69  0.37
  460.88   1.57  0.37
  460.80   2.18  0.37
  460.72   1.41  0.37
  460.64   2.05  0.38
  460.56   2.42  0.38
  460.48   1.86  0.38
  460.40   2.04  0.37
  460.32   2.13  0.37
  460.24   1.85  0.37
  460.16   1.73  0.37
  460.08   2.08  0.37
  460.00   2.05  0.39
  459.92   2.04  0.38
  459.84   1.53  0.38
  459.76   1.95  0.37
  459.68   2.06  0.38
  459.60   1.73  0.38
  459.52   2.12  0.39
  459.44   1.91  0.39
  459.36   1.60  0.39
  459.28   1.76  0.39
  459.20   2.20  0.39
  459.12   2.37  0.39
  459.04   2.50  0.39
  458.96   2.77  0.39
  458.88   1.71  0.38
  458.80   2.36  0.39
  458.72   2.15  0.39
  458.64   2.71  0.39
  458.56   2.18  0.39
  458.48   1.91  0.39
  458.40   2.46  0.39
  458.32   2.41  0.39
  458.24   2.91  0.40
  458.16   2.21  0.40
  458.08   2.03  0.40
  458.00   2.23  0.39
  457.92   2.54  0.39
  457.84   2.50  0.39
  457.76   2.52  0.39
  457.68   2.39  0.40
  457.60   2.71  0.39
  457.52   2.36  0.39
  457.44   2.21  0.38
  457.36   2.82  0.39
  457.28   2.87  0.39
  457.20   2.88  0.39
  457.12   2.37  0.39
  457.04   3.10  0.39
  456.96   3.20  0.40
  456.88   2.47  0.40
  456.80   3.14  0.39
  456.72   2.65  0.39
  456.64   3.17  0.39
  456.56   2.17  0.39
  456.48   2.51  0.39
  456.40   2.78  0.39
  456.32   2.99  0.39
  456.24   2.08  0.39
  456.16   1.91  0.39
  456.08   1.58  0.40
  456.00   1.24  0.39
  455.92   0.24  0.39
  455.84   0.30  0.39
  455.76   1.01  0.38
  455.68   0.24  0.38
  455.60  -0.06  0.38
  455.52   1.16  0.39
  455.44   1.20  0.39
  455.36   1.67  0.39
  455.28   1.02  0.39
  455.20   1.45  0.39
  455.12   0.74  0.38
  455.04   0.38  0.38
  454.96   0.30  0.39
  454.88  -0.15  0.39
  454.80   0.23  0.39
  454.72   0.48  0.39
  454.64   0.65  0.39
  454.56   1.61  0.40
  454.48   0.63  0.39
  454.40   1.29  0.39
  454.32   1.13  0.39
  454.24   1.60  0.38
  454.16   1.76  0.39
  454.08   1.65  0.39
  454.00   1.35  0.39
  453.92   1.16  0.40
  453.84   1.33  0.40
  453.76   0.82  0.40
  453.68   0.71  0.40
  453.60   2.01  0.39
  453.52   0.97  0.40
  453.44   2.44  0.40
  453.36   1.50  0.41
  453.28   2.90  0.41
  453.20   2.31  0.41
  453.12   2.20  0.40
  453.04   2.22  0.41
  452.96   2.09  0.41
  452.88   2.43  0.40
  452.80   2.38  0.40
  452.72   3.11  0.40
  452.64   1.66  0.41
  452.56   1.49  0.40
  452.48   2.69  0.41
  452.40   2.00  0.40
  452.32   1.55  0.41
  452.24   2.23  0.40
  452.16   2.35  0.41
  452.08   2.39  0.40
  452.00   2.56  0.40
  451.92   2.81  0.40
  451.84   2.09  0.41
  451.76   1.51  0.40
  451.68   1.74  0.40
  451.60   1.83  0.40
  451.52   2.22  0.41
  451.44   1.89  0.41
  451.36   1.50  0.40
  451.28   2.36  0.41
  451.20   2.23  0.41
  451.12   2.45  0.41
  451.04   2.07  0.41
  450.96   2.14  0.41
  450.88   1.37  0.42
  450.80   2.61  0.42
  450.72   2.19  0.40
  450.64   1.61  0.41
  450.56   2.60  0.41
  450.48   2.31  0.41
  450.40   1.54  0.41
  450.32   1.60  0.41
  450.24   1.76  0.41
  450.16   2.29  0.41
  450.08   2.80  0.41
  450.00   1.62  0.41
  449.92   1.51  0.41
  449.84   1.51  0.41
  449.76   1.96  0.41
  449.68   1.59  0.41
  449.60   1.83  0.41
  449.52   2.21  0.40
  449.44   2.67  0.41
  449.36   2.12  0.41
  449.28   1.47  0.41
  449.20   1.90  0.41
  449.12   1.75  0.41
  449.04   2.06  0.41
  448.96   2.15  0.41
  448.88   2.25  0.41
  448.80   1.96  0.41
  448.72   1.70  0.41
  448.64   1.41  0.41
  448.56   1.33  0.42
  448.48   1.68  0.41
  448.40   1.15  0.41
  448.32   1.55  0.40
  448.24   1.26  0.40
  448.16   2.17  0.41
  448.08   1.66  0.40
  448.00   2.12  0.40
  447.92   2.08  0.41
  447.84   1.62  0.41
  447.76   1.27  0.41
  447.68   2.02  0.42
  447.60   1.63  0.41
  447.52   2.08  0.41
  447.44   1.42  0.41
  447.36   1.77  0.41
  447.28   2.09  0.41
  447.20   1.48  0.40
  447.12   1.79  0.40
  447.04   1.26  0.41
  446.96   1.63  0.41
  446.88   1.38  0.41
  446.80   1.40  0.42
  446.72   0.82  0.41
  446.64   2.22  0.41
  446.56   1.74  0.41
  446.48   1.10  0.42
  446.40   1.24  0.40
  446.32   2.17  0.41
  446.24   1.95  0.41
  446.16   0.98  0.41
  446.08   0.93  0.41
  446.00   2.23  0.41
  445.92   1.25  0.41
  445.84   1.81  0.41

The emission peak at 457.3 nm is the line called C IV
